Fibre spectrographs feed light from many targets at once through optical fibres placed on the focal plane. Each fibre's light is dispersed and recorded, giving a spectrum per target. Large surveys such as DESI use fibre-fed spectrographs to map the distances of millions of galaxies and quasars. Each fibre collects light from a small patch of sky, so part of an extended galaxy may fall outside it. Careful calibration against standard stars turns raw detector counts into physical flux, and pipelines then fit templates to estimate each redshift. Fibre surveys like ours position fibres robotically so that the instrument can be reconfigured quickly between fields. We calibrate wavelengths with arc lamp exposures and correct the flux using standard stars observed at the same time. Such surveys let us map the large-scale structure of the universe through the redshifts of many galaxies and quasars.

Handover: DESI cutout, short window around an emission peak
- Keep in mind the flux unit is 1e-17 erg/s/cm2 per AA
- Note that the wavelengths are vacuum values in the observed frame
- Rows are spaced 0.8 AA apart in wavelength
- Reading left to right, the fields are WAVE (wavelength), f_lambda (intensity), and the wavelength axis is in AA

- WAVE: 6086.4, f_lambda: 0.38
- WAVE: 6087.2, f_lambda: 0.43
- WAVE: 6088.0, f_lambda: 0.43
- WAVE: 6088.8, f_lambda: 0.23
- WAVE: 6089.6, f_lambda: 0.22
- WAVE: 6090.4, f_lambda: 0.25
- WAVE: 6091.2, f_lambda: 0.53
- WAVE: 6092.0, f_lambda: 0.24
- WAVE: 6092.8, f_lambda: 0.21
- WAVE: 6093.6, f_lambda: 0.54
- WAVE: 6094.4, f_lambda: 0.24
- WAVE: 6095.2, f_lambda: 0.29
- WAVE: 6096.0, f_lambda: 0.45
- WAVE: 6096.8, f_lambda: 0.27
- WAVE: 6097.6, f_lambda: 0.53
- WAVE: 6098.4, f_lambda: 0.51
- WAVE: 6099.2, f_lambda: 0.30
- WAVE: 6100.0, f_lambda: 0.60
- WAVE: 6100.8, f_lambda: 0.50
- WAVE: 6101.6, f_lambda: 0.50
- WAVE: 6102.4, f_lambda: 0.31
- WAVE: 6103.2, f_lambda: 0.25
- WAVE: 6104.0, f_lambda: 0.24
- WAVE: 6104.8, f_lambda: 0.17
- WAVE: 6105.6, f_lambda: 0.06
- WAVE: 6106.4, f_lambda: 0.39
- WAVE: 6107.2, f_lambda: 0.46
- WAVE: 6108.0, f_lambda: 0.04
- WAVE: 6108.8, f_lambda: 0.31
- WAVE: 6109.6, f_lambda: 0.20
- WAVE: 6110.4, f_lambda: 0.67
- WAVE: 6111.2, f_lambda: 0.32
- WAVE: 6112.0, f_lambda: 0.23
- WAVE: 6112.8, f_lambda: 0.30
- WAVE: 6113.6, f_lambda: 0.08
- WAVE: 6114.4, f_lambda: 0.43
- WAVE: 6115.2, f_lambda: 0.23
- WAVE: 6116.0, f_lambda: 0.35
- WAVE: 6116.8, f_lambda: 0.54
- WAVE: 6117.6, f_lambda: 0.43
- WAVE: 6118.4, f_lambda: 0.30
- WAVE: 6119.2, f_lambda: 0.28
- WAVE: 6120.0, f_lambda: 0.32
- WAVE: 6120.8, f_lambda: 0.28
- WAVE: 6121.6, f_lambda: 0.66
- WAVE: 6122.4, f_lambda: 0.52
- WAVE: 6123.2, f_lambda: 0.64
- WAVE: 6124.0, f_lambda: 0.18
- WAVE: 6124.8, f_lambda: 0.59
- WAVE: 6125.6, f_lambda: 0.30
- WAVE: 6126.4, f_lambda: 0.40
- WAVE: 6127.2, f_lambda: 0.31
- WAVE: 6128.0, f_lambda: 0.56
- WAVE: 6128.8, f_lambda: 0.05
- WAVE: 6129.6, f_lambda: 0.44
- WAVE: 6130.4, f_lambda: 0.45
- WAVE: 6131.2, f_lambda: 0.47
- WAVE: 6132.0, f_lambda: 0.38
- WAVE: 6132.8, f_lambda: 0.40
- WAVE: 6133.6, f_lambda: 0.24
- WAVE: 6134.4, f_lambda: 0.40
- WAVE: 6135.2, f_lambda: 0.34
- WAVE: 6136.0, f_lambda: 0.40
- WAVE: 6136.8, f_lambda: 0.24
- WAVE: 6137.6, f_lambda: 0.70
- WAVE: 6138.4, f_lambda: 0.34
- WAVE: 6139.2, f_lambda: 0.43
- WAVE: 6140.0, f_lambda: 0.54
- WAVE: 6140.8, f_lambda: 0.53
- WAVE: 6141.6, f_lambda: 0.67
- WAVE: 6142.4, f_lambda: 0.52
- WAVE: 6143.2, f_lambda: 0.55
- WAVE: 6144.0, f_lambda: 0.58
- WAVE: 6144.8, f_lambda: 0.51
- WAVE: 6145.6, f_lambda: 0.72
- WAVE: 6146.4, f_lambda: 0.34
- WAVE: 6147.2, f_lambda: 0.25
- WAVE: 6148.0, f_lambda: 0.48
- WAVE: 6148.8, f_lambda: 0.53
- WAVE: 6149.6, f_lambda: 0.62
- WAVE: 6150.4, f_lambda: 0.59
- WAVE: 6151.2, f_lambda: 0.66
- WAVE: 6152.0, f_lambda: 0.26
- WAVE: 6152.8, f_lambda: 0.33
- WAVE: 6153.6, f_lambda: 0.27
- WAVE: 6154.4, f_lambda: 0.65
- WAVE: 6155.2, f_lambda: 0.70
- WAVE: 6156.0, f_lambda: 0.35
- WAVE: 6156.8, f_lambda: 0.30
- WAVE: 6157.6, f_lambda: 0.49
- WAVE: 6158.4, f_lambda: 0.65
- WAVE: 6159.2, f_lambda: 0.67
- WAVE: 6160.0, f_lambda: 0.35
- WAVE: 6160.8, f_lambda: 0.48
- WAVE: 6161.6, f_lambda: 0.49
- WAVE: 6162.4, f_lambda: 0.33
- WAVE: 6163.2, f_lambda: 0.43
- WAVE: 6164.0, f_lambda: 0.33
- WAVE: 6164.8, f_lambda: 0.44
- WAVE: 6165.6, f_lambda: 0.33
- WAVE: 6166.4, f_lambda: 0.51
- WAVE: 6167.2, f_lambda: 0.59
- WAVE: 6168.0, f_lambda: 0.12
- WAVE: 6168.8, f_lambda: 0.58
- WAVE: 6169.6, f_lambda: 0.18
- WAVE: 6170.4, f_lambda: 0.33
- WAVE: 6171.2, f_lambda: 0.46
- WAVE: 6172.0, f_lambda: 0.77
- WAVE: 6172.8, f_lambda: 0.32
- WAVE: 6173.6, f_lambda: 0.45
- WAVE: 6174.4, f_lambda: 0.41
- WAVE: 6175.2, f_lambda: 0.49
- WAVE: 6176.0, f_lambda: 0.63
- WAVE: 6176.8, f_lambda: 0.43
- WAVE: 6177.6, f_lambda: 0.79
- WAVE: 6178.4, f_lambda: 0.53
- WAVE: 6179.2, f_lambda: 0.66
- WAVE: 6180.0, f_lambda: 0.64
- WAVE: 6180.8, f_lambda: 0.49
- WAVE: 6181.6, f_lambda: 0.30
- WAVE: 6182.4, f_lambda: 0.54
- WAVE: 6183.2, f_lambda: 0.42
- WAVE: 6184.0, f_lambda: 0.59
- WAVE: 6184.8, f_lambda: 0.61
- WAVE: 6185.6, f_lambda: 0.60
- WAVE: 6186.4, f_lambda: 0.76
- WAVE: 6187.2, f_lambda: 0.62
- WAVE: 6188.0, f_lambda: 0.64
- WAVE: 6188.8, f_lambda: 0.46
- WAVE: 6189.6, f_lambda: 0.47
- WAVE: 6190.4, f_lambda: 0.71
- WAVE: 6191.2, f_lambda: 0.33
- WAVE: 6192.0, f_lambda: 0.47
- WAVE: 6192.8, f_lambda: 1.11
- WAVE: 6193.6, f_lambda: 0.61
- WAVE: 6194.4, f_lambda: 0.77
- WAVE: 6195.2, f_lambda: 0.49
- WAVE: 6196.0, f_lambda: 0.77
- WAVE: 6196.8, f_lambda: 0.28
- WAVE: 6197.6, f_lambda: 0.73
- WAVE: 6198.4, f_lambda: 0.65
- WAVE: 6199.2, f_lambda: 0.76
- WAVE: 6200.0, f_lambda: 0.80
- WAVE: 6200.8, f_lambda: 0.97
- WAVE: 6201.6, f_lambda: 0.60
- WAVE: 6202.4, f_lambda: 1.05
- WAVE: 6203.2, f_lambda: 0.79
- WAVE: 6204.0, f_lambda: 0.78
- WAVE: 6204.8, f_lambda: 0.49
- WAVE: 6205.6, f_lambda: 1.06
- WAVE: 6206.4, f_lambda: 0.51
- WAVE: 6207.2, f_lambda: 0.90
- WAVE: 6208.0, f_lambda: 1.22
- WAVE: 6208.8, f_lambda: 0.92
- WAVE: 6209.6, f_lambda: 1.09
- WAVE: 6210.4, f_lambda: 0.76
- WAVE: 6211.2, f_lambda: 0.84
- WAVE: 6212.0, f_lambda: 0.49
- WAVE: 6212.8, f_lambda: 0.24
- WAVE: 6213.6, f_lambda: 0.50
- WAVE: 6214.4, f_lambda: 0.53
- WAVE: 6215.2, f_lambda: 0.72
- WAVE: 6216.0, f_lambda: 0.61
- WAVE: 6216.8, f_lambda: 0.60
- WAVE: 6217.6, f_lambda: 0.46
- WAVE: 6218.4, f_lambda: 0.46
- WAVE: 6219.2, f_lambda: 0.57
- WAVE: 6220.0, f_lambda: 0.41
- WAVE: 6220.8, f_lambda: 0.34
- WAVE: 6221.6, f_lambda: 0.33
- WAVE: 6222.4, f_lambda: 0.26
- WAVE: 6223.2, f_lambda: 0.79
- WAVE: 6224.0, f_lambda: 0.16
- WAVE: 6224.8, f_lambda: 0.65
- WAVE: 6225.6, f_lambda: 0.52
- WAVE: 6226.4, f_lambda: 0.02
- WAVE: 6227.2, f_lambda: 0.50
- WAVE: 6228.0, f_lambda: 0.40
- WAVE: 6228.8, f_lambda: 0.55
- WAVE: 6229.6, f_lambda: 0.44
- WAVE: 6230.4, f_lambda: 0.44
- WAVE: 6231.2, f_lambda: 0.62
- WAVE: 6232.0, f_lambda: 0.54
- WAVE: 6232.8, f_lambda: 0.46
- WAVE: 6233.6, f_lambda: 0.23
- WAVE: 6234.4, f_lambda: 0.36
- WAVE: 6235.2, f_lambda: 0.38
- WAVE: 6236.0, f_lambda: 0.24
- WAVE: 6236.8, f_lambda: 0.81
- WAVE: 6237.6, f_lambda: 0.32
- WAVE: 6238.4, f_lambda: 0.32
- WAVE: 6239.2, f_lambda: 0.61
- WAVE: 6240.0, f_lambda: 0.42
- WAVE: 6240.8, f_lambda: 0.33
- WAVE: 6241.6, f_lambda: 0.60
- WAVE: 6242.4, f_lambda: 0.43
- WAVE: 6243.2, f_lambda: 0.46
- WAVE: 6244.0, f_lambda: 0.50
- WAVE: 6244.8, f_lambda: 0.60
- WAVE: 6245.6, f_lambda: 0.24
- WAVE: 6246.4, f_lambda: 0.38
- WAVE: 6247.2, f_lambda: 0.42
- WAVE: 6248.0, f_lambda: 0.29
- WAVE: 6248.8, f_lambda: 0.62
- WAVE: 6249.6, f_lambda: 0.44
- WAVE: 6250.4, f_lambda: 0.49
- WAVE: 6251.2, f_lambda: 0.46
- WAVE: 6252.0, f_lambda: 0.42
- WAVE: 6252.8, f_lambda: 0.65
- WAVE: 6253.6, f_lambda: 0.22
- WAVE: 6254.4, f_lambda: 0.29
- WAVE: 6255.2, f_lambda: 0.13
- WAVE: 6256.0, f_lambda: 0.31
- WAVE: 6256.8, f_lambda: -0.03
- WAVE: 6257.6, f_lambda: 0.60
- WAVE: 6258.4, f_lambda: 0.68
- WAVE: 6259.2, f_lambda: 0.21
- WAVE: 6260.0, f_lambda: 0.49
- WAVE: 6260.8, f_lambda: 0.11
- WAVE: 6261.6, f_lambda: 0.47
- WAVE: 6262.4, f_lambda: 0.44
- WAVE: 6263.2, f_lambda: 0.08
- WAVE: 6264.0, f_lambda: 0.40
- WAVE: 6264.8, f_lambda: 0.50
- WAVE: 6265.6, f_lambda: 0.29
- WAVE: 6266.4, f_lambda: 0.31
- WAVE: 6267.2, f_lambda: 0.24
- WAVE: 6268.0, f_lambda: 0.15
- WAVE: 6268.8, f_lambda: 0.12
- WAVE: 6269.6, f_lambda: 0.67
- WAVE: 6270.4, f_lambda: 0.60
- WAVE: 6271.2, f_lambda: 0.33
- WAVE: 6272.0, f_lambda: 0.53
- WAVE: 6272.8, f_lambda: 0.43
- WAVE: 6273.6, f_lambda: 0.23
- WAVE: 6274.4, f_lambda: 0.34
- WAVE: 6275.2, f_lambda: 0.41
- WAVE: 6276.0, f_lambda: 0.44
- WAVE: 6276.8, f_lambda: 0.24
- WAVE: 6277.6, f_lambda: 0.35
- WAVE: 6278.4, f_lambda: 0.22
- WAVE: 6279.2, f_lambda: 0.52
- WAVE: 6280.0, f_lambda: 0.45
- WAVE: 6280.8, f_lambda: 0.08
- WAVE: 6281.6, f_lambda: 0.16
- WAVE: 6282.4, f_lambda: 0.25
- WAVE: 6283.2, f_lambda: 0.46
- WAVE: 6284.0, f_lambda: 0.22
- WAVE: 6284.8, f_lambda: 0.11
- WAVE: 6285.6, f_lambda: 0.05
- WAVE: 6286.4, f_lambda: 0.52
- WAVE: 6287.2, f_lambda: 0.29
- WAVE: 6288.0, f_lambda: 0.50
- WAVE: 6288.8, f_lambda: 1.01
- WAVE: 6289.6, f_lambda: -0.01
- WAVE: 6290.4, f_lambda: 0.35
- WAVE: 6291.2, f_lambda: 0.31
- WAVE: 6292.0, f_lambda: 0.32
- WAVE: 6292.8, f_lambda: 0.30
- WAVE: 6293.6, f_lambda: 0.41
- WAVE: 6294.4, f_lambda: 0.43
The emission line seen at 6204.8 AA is C III] 1909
